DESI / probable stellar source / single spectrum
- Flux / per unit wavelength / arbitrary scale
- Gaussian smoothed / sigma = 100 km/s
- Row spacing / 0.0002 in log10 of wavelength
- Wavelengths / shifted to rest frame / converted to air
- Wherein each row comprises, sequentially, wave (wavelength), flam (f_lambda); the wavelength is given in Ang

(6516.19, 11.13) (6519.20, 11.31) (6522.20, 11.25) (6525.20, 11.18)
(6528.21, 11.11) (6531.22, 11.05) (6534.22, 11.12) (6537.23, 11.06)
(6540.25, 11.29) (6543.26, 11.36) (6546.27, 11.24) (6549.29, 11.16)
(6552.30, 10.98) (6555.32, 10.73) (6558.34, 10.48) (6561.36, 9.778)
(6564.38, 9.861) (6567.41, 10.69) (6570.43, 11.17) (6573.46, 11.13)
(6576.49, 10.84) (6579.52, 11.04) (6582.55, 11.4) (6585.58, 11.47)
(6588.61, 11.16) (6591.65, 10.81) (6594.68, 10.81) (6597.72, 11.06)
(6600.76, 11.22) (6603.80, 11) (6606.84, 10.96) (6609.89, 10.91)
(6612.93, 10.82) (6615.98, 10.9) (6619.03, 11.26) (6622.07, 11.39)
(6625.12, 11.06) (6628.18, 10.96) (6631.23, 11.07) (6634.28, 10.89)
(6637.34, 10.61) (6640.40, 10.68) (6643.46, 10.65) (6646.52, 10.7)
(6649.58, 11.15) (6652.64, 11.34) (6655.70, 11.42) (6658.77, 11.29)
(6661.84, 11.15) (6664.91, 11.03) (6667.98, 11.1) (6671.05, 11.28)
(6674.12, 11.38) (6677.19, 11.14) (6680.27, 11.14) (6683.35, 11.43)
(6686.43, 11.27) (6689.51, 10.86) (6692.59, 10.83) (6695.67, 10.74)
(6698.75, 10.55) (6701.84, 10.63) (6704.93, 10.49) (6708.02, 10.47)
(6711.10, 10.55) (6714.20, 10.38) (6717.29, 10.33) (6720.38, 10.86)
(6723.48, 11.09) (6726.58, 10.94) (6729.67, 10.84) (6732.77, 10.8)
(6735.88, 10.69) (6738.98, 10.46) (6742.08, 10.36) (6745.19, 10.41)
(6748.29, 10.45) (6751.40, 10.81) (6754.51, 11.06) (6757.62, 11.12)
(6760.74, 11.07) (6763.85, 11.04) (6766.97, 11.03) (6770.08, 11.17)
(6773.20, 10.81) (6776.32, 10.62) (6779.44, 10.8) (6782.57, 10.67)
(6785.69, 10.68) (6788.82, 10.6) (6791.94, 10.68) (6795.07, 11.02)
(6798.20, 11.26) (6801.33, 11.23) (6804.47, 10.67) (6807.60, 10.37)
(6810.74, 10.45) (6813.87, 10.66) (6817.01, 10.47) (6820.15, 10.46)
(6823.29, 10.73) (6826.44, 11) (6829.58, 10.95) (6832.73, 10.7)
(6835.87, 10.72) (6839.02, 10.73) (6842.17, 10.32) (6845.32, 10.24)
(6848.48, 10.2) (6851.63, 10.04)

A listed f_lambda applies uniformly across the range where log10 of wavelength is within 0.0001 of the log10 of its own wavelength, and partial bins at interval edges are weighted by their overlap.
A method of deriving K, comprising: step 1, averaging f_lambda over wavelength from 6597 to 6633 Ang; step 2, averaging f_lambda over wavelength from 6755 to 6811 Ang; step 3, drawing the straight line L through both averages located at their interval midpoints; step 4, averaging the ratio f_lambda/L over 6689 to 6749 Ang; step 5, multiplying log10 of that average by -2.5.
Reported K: 0.03 mag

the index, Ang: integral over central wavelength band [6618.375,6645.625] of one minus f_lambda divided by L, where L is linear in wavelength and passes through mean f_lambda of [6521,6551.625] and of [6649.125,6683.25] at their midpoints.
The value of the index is 0.68 Ang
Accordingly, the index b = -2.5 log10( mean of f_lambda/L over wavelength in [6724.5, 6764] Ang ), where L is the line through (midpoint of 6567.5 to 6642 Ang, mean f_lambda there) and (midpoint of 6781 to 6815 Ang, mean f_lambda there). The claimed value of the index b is 0.006 mag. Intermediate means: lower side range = 11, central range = 10.8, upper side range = 10.8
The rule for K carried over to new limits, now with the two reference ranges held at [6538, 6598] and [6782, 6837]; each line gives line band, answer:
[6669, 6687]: -0.04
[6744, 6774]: -0.01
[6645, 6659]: -0.03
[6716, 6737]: 0.00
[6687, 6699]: 0.00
